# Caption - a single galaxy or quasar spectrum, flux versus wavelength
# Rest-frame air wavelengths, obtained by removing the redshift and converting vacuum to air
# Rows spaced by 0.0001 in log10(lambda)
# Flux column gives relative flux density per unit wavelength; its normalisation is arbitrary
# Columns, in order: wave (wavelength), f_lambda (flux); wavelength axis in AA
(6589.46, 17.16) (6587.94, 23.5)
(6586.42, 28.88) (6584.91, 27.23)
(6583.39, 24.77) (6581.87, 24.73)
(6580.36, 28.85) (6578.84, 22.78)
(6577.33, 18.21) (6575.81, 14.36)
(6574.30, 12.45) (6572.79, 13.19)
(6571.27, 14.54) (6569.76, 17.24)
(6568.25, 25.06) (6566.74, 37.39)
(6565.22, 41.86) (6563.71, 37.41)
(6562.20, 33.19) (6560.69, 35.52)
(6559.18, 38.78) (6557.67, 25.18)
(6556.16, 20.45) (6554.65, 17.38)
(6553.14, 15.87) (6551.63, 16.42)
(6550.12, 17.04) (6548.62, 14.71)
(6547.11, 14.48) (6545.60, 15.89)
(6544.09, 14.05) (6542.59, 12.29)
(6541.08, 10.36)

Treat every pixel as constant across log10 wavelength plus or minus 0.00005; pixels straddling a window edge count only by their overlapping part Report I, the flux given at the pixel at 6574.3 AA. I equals 12.45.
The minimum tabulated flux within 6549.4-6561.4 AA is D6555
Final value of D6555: 15.87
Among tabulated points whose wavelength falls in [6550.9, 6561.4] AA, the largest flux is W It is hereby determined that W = 38.78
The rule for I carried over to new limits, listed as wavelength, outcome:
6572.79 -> 13.19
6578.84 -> 22.78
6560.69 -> 35.52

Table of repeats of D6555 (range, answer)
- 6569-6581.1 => 12.45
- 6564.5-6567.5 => 37.39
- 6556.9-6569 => 25.06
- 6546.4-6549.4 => 14.48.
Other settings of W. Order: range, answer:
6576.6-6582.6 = 28.85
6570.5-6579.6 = 22.78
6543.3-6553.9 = 17.04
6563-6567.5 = 41.86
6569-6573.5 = 17.24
